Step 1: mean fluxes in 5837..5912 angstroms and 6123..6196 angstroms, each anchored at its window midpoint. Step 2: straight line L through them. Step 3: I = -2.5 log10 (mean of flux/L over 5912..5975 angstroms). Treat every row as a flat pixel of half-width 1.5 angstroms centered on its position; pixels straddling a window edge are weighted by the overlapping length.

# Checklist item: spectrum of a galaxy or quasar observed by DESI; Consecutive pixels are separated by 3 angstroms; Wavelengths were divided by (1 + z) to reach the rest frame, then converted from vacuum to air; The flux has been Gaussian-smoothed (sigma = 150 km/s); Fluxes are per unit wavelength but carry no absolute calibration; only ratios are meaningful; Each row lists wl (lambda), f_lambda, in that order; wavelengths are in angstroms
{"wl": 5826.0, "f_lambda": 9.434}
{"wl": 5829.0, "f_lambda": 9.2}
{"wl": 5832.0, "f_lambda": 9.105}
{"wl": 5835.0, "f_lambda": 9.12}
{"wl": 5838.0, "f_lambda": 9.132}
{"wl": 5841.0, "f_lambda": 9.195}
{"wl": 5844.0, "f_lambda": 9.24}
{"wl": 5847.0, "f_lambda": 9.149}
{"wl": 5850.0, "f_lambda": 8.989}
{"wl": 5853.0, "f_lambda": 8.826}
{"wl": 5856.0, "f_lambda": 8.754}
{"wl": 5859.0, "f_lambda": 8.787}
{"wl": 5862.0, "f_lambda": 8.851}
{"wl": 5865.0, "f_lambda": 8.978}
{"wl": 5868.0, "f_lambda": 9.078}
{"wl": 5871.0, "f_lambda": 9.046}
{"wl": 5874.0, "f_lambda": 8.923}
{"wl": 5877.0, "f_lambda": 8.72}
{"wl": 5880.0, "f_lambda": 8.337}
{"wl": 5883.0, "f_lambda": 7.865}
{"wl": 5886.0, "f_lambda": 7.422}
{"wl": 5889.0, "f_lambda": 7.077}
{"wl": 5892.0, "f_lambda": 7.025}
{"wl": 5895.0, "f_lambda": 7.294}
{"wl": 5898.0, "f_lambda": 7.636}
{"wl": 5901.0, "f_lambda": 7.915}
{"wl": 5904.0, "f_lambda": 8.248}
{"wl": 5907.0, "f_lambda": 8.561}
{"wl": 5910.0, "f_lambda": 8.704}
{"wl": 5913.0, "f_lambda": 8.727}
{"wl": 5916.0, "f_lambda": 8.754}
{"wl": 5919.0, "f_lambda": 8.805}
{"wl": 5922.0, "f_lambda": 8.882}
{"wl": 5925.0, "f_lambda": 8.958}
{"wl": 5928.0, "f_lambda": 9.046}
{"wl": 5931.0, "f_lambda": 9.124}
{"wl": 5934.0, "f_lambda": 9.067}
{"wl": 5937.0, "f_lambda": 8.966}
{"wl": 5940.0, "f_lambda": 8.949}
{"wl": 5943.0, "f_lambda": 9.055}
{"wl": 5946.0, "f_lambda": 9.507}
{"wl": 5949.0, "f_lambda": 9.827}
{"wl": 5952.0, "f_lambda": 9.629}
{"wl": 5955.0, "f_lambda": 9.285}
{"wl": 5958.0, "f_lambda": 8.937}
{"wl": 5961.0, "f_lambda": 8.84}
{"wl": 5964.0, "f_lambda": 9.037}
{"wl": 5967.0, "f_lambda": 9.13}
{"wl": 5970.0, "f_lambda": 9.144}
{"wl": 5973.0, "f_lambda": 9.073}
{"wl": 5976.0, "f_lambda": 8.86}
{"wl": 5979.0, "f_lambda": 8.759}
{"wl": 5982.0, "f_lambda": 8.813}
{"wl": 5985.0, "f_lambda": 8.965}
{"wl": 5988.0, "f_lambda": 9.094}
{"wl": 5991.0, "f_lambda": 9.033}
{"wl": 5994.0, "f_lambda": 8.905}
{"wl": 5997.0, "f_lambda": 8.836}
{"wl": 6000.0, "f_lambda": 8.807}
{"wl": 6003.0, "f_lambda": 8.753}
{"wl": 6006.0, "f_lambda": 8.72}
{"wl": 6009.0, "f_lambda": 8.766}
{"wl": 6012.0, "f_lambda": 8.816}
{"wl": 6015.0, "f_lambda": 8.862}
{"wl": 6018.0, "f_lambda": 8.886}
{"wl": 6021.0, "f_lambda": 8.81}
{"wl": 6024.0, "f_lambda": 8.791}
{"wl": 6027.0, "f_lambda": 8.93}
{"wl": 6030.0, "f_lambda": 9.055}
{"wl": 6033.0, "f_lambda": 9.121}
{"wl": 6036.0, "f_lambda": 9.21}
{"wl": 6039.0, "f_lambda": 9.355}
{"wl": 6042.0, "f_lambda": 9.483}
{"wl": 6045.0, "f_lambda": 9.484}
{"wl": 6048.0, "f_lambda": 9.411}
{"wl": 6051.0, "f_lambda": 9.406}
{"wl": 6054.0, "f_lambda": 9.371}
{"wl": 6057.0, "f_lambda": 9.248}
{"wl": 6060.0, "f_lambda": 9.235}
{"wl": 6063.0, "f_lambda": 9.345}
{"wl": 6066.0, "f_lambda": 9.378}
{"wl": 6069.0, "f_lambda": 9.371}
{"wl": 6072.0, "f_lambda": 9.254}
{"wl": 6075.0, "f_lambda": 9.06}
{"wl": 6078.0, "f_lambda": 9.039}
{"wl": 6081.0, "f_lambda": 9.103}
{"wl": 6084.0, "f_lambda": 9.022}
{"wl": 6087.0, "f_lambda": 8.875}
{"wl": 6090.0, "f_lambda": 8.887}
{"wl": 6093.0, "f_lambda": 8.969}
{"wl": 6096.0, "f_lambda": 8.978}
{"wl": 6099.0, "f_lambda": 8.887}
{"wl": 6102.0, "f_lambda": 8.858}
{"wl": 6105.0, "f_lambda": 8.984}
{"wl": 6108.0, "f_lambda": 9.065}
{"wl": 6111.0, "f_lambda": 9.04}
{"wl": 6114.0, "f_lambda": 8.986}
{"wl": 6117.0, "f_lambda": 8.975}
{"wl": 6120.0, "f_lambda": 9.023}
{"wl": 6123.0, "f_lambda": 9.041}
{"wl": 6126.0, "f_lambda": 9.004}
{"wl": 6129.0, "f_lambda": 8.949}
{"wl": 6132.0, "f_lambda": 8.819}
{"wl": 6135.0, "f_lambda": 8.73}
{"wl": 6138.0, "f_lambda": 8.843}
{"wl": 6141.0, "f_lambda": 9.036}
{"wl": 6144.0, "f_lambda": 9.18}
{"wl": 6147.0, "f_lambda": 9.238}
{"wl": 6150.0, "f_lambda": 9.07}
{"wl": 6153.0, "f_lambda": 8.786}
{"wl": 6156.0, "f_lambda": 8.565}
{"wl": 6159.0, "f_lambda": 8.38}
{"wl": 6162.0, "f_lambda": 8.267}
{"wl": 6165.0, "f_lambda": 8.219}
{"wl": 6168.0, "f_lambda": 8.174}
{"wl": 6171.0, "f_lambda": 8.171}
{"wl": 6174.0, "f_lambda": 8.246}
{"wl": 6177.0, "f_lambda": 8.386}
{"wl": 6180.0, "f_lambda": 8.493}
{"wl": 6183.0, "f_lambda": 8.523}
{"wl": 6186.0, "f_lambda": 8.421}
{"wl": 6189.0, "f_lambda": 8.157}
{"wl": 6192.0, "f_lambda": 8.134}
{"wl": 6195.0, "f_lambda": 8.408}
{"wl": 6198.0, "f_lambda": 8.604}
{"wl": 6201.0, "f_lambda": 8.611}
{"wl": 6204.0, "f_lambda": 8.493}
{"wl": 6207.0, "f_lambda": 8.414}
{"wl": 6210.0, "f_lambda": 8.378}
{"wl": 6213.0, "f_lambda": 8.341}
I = -0.07 mag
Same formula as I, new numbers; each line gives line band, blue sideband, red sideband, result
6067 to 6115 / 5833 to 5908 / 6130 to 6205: -0.060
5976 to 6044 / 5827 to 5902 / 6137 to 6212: -0.050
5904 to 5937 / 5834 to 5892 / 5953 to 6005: -0.003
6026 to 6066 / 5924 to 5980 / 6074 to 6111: -0.031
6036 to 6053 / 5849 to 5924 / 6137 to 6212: -0.114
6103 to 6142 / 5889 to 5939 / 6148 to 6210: -0.066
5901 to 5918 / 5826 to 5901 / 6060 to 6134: 0.016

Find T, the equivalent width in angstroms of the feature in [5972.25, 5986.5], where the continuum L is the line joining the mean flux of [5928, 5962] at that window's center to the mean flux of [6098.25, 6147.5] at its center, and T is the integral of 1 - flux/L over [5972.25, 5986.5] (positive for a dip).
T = 0.4 angstroms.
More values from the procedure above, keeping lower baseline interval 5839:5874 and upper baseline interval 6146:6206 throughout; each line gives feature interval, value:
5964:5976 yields -0.4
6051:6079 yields -2.0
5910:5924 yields 0.2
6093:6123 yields -1.4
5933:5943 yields -0.2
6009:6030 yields -0.3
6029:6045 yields -1.1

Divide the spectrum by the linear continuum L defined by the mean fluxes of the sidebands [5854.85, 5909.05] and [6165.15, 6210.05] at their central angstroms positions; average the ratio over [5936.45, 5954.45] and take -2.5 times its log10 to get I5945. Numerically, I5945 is -0.13 mag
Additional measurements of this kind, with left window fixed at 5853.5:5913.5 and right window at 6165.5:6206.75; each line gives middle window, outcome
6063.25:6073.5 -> -0.12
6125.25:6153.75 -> -0.08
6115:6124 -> -0.08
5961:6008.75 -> -0.08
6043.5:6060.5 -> -0.13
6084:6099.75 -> -0.07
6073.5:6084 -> -0.09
